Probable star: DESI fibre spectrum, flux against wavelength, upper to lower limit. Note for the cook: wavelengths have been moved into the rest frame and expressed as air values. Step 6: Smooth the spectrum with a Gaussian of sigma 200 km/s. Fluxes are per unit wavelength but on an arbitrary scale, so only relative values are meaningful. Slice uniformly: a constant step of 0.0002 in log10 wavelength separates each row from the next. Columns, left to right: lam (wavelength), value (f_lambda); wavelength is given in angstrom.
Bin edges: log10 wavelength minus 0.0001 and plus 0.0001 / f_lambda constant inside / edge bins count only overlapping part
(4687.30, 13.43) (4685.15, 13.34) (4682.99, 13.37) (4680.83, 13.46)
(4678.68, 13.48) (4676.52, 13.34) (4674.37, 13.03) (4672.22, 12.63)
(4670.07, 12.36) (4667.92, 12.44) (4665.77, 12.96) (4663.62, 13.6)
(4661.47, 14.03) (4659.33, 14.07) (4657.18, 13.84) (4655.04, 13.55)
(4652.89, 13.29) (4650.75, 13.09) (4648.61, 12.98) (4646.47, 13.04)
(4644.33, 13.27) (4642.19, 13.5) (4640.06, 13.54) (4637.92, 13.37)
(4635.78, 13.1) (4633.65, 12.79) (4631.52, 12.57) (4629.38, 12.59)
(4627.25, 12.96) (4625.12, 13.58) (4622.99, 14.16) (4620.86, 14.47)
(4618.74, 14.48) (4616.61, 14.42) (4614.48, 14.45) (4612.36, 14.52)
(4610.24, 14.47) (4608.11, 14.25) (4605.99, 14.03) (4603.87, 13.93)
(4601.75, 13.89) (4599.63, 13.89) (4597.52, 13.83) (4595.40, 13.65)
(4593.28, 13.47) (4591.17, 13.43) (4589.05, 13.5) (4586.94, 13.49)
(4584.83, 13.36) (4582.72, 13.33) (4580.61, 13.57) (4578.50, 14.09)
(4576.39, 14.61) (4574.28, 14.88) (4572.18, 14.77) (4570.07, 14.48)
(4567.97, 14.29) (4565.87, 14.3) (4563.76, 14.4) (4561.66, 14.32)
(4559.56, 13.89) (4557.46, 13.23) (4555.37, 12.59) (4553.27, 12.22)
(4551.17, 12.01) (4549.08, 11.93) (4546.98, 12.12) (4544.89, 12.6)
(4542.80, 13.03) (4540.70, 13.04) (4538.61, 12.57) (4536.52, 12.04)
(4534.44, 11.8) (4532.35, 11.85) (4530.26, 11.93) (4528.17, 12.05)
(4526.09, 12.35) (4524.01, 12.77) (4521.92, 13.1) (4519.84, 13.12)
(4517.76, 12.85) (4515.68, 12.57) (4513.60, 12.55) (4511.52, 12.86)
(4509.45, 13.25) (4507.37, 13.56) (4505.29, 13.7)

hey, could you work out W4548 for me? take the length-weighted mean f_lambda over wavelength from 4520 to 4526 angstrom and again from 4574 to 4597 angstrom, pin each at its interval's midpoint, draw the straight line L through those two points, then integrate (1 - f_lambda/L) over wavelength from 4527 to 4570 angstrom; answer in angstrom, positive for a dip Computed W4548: 1.2 angstrom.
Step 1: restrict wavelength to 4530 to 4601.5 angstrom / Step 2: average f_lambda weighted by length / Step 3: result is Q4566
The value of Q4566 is 13.3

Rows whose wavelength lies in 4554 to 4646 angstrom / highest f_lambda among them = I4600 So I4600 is 14.88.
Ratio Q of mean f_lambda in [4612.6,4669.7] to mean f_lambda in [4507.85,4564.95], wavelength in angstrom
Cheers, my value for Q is 1.06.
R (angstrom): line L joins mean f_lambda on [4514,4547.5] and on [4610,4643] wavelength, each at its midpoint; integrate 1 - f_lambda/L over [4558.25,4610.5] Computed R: -3.4 angstrom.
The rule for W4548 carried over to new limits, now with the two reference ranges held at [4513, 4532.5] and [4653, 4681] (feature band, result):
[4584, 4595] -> -0.5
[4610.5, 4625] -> -1.5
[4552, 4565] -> -0.7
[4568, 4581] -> -1.7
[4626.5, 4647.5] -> 0.1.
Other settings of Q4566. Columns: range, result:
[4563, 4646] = 13.8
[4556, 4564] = 13.9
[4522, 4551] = 12.3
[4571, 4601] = 13.8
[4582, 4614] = 13.8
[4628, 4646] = 13.1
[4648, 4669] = 13.4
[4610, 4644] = 13.7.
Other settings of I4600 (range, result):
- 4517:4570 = 14.4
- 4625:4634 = 13.58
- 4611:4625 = 14.52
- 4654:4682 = 14.07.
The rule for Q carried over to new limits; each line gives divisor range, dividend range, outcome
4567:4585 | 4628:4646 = 0.92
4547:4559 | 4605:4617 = 1.15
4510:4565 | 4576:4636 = 1.08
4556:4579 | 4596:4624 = 1.00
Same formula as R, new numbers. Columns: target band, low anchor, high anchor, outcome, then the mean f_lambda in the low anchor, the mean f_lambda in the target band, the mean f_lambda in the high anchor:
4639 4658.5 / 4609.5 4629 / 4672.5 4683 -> 0.5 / 14.1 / 13.4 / 13.3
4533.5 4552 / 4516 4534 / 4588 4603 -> 0.6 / 12.5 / 12.4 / 13.7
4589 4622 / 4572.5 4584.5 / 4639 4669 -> -0.5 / 14.1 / 14.1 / 13.4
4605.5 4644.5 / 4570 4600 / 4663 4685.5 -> -0.6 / 13.9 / 13.7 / 13.1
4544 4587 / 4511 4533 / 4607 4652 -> -1.9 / 12.5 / 13.6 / 13.6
